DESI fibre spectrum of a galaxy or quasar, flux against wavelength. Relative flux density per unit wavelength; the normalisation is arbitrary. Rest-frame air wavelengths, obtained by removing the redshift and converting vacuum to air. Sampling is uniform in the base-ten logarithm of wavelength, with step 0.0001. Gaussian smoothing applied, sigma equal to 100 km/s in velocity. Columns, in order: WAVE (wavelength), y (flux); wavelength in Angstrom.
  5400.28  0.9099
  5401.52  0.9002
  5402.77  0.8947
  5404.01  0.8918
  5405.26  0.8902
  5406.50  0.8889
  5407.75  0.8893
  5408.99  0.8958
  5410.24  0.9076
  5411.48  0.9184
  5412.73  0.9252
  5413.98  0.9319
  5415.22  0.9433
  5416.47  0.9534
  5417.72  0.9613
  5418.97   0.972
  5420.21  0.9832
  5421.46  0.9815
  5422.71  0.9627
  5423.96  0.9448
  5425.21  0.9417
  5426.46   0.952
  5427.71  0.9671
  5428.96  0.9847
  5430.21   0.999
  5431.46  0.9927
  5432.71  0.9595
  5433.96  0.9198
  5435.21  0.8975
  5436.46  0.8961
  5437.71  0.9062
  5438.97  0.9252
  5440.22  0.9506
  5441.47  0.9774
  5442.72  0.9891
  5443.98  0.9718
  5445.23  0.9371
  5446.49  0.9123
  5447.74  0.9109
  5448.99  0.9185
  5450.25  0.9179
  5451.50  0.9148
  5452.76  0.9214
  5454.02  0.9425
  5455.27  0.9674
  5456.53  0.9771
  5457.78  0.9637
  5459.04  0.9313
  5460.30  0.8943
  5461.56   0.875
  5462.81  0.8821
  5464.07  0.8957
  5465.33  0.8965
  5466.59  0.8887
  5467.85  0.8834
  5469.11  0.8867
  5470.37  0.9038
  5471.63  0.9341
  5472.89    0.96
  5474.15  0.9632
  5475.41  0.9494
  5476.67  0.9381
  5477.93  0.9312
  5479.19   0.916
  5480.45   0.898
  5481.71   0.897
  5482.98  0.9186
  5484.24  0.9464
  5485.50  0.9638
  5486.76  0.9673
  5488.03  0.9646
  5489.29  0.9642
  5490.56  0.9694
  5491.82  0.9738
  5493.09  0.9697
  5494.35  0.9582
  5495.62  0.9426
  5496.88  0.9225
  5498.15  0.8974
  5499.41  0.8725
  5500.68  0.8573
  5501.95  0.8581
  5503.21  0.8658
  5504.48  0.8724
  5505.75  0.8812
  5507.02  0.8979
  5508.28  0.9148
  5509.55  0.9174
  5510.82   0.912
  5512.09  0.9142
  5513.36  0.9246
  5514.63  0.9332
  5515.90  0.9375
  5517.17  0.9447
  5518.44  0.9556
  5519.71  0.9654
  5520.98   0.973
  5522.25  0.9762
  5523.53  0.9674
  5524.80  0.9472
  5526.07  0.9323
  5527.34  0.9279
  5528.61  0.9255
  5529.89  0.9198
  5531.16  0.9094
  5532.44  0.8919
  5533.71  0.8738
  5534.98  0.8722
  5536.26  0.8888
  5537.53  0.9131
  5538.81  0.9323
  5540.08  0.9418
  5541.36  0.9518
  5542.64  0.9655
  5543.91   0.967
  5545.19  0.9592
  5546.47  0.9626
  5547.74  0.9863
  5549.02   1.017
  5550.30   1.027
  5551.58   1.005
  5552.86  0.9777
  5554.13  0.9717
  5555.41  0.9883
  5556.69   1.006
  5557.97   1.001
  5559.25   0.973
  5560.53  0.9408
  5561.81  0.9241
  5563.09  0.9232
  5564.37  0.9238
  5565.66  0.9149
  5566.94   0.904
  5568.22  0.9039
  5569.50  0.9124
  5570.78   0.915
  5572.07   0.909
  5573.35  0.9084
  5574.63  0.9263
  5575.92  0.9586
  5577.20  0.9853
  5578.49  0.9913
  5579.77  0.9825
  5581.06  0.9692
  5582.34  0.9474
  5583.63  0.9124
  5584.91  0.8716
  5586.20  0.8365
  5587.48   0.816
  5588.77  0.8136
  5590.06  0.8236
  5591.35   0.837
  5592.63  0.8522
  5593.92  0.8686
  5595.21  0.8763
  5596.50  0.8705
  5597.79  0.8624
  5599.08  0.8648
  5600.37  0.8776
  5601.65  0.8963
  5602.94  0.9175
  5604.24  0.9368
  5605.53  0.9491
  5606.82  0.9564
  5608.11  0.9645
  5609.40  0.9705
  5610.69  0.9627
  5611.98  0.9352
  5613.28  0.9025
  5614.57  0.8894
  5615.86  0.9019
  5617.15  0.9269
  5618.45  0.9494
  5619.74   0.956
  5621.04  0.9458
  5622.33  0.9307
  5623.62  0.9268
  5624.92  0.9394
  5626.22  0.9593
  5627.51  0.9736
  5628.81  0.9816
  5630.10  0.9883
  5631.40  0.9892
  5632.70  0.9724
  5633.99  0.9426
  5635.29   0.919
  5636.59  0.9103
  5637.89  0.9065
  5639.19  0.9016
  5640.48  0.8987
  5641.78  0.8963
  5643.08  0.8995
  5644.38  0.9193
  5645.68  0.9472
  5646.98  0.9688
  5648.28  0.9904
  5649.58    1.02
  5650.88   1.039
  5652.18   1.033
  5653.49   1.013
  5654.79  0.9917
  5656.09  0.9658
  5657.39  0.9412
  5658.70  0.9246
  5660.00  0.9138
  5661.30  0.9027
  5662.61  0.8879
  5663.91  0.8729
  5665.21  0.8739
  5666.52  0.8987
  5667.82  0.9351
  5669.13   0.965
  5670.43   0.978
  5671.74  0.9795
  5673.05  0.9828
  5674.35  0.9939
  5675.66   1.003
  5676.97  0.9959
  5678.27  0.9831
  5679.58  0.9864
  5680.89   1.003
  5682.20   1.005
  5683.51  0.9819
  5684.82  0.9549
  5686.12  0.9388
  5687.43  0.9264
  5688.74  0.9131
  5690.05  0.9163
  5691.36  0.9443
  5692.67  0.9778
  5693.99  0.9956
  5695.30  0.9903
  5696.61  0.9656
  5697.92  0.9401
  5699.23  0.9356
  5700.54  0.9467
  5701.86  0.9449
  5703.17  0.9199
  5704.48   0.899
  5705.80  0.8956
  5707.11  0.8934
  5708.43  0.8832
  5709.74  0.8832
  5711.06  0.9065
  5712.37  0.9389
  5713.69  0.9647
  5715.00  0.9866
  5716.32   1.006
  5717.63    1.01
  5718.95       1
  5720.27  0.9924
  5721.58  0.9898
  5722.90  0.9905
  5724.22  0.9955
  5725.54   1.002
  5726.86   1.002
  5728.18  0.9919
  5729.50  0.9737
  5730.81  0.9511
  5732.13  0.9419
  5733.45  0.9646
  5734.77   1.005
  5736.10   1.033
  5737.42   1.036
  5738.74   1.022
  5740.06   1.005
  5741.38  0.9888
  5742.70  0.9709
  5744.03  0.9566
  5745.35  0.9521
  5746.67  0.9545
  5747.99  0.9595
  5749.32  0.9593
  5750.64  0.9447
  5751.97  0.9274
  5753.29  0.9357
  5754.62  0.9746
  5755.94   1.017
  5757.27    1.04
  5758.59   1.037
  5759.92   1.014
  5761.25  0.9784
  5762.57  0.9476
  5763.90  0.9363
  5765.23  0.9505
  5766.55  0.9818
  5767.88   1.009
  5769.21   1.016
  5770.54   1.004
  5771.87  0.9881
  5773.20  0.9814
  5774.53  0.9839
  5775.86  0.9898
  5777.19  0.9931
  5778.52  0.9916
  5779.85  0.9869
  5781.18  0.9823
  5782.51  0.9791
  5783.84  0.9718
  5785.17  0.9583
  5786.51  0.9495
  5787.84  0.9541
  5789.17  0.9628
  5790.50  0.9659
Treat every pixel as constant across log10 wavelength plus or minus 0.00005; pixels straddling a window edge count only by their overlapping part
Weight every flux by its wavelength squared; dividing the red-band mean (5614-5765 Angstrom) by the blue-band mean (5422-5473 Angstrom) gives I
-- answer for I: 1.12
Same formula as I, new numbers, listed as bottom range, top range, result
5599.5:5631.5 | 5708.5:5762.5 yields 1.09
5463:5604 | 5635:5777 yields 1.11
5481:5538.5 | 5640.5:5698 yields 1.10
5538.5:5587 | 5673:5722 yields 1.06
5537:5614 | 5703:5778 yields 1.11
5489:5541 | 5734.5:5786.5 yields 1.16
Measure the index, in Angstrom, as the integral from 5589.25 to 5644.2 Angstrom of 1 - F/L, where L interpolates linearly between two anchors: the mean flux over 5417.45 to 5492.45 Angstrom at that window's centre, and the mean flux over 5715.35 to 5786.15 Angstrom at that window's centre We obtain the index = 2.51 Angstrom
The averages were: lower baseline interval 0.938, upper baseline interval 0.984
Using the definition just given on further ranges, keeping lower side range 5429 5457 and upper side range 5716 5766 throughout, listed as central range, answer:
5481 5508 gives 0.8 Angstrom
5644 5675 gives 0.5 Angstrom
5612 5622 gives 0.4 Angstrom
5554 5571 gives 0.3 Angstrom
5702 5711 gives 0.7 Angstrom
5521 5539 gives 0.6 Angstrom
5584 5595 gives 1.4 Angstrom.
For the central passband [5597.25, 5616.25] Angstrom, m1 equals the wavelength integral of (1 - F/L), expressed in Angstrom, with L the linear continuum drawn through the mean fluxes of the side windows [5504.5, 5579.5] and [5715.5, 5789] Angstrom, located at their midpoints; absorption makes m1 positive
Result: 0.7 Angstrom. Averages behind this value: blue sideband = 0.941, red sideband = 0.983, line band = 0.92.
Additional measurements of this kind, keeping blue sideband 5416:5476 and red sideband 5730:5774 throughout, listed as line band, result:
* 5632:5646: 0.7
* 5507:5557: 0.3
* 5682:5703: 0.4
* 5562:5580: 0.5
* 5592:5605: 1.0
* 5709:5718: 0.2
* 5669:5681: -0.2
